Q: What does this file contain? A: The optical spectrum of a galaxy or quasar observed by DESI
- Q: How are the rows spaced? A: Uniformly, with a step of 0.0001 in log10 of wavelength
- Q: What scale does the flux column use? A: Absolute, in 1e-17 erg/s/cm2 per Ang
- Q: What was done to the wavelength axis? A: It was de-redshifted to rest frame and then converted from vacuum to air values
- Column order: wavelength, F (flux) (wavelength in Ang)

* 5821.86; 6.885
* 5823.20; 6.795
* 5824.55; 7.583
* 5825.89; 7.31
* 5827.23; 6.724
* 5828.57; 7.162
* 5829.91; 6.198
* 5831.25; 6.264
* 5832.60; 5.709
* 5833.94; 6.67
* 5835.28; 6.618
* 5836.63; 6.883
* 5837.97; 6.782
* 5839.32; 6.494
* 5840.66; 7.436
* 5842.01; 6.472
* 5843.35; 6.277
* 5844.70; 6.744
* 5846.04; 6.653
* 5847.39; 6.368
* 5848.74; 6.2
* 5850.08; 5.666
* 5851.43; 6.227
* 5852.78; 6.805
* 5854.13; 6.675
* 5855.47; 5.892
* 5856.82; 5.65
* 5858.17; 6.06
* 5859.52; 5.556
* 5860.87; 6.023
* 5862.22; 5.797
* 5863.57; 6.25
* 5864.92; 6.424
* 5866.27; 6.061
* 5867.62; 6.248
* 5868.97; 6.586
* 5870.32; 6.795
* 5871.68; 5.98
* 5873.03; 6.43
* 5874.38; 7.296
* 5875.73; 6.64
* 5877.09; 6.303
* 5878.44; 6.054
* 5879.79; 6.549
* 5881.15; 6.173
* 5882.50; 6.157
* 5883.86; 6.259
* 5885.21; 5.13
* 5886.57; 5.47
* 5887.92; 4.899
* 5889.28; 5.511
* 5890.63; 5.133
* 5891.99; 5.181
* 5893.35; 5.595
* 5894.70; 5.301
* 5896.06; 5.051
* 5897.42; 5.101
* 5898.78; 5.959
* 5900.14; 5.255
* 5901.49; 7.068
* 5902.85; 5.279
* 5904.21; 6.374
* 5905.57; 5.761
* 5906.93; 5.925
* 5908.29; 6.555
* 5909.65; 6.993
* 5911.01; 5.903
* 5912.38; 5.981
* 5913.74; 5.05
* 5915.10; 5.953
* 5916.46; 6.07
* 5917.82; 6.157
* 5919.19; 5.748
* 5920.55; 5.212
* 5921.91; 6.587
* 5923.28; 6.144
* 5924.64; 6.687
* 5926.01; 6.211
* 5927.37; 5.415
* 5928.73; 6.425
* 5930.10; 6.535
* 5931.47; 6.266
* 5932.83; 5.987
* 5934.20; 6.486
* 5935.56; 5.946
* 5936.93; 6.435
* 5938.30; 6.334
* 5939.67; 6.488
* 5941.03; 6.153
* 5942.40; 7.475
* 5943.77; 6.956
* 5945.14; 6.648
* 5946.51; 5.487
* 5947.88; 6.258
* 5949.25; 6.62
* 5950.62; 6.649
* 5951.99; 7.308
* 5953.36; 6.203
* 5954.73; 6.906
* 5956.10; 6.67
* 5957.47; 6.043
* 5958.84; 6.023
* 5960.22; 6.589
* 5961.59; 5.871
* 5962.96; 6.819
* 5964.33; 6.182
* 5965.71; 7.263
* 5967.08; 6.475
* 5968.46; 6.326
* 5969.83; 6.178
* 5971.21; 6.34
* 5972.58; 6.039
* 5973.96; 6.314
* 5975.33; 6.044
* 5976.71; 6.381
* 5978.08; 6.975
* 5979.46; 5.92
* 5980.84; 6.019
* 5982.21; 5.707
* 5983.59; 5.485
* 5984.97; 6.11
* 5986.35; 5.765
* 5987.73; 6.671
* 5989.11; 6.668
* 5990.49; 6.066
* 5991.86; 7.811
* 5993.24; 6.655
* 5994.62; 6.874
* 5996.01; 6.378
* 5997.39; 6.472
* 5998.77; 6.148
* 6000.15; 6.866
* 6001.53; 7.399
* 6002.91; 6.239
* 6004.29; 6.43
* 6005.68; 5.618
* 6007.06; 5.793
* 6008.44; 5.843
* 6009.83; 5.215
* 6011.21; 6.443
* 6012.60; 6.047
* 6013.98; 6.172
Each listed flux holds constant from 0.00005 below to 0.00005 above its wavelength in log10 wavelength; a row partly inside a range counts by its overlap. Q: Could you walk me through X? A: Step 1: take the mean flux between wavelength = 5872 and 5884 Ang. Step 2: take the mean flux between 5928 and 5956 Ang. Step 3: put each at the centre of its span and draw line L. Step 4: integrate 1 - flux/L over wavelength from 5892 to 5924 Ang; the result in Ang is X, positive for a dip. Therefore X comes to 2.94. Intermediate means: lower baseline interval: 6.42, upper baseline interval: 6.48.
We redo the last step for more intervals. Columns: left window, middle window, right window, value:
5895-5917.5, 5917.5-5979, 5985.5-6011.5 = -2.49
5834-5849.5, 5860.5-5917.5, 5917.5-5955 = 4.57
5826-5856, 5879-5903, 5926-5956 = 3.14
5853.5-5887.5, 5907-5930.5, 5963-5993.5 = 0.60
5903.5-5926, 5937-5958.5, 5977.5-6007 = -1.16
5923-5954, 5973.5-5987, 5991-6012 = 0.71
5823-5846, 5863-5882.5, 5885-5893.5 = -2.44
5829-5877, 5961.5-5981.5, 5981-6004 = 0.25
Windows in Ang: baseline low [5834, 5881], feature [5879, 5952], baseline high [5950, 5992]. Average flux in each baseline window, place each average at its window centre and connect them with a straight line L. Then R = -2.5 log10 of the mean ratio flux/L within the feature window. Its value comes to 0.06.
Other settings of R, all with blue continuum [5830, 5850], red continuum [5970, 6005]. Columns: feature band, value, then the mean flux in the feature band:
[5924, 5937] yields 0.035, 6.23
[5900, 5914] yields 0.066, 6.07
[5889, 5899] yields 0.211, 5.32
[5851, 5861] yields 0.066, 6.11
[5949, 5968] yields -0.022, 6.54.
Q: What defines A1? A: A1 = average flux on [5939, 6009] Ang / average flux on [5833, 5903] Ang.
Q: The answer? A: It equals 1.0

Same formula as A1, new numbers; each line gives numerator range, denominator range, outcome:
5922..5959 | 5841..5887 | 1.03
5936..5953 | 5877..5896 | 1.16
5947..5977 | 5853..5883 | 1.03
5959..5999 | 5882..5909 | 1.13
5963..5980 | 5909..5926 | 1.06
